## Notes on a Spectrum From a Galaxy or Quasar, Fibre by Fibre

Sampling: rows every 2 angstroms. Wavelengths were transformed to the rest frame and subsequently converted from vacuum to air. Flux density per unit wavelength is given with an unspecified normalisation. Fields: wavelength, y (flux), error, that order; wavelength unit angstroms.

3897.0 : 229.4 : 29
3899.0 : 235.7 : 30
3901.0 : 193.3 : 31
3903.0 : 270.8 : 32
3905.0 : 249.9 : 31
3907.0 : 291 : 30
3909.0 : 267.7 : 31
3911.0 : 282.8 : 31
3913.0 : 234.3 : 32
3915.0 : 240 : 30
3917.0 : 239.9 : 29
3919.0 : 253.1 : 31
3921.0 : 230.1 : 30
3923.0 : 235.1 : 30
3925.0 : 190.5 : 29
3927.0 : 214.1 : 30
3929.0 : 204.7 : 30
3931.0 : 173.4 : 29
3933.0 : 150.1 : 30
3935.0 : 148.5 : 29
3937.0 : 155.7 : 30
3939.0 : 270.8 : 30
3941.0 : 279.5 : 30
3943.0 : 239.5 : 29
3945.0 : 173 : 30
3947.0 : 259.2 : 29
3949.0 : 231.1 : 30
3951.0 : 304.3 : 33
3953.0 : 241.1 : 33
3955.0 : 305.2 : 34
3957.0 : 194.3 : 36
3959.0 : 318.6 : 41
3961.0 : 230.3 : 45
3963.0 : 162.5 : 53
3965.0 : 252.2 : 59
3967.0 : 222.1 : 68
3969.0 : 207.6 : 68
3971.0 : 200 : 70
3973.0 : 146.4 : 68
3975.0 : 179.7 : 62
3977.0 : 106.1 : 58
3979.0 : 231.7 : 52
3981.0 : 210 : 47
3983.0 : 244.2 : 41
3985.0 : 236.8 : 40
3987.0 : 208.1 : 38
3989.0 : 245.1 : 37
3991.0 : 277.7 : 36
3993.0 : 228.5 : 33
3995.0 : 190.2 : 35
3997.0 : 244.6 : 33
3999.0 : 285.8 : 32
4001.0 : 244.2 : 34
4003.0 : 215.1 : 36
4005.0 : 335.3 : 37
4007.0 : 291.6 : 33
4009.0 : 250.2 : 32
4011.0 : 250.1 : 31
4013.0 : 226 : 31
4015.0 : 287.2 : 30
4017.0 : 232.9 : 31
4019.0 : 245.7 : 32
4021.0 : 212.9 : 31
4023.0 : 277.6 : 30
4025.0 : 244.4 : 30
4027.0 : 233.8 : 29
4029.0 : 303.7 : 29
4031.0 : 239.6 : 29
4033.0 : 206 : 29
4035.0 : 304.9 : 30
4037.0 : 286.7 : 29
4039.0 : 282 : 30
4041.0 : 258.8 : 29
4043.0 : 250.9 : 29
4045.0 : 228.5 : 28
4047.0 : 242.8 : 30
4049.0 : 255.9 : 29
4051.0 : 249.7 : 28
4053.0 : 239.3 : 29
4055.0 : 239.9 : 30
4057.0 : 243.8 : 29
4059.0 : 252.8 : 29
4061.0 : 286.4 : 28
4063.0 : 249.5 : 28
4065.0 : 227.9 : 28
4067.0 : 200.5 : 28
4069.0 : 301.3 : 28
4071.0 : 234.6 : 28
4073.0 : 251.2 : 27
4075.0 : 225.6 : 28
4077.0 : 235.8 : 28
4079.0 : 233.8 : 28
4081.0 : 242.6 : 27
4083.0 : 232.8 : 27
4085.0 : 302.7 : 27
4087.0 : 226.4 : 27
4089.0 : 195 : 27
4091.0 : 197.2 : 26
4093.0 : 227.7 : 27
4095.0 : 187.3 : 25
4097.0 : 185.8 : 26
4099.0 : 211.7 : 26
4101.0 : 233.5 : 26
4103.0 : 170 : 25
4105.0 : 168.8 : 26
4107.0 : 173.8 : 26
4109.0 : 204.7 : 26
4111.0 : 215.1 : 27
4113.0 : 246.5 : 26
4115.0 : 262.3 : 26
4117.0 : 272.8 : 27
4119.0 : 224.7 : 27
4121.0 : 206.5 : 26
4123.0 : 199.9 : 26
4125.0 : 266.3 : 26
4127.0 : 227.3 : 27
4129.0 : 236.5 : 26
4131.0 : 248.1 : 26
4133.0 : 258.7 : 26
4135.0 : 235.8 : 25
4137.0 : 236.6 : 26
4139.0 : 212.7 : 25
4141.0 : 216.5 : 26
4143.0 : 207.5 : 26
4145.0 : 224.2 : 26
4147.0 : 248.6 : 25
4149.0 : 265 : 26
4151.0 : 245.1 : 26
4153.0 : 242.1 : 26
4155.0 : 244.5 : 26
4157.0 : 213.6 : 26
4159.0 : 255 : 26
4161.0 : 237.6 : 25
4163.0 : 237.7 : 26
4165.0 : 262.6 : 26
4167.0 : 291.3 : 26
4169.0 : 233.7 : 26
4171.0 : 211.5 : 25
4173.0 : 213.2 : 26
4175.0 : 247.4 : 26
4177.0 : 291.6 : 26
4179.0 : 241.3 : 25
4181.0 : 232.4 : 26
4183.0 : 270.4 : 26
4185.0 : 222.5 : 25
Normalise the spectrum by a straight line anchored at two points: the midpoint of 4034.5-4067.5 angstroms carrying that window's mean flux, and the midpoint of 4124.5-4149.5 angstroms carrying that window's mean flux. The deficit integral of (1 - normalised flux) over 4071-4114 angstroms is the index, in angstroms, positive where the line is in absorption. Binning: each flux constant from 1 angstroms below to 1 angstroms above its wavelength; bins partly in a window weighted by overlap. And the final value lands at 4.7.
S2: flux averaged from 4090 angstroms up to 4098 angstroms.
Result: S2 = 200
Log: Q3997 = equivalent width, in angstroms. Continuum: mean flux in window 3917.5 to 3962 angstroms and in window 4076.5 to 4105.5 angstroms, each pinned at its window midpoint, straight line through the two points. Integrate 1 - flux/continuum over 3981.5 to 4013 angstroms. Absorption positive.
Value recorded -3.5 angstroms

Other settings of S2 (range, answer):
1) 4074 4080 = 232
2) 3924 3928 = 202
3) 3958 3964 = 237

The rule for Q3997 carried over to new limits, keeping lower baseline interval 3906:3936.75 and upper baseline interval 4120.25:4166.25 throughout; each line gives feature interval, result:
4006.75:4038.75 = -3.8 angstroms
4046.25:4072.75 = -2.0 angstroms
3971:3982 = 2.4 angstroms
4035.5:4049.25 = -1.8 angstroms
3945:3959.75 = -2.2 angstroms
